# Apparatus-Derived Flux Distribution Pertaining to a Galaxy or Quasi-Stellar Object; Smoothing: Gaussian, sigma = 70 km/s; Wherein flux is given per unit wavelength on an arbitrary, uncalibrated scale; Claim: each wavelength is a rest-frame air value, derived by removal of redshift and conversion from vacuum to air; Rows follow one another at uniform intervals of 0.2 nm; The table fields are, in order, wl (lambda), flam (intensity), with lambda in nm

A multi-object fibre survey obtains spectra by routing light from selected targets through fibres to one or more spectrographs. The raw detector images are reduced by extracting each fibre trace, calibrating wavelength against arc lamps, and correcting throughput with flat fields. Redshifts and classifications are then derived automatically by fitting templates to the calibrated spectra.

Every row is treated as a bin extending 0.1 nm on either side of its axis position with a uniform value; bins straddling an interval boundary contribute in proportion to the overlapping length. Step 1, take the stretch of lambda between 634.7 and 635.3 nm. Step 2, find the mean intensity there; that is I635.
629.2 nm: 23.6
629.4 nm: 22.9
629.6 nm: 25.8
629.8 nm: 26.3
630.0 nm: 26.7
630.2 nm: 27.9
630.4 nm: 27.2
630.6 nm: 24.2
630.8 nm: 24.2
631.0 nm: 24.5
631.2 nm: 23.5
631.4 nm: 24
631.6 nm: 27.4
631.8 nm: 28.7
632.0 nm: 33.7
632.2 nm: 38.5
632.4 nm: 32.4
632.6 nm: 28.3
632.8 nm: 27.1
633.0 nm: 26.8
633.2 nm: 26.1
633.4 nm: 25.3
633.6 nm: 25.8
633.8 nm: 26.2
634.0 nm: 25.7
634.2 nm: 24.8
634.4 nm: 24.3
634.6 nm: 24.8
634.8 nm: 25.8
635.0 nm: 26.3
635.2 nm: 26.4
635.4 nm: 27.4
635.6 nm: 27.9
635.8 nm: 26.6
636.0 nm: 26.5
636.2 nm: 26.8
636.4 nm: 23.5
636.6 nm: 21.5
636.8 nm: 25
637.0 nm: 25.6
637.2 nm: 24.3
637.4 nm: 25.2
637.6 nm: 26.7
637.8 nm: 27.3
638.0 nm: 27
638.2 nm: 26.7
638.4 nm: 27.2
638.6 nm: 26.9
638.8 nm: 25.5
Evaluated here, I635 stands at 26.2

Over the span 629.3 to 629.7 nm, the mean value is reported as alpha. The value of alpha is 24.4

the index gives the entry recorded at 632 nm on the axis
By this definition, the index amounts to 33.7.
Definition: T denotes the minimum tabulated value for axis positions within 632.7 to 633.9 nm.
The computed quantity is 25.3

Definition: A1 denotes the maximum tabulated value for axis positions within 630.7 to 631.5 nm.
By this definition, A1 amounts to 24.5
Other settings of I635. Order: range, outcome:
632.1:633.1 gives 30.6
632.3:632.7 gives 30.3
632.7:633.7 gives 26.2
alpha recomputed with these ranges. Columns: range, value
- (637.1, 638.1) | 26.1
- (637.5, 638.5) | 27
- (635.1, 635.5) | 26.9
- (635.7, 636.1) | 26.5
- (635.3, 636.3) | 27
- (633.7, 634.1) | 25.9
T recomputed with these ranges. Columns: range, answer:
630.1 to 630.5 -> 27.2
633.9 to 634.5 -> 24.3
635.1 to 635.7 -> 26.4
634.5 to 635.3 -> 24.8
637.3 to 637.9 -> 25.2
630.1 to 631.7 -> 23.5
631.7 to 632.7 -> 28.3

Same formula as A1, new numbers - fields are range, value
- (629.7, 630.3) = 27.9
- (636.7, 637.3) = 25.6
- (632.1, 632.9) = 38.5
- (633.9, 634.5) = 25.7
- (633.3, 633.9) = 26.2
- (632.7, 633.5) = 27.1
